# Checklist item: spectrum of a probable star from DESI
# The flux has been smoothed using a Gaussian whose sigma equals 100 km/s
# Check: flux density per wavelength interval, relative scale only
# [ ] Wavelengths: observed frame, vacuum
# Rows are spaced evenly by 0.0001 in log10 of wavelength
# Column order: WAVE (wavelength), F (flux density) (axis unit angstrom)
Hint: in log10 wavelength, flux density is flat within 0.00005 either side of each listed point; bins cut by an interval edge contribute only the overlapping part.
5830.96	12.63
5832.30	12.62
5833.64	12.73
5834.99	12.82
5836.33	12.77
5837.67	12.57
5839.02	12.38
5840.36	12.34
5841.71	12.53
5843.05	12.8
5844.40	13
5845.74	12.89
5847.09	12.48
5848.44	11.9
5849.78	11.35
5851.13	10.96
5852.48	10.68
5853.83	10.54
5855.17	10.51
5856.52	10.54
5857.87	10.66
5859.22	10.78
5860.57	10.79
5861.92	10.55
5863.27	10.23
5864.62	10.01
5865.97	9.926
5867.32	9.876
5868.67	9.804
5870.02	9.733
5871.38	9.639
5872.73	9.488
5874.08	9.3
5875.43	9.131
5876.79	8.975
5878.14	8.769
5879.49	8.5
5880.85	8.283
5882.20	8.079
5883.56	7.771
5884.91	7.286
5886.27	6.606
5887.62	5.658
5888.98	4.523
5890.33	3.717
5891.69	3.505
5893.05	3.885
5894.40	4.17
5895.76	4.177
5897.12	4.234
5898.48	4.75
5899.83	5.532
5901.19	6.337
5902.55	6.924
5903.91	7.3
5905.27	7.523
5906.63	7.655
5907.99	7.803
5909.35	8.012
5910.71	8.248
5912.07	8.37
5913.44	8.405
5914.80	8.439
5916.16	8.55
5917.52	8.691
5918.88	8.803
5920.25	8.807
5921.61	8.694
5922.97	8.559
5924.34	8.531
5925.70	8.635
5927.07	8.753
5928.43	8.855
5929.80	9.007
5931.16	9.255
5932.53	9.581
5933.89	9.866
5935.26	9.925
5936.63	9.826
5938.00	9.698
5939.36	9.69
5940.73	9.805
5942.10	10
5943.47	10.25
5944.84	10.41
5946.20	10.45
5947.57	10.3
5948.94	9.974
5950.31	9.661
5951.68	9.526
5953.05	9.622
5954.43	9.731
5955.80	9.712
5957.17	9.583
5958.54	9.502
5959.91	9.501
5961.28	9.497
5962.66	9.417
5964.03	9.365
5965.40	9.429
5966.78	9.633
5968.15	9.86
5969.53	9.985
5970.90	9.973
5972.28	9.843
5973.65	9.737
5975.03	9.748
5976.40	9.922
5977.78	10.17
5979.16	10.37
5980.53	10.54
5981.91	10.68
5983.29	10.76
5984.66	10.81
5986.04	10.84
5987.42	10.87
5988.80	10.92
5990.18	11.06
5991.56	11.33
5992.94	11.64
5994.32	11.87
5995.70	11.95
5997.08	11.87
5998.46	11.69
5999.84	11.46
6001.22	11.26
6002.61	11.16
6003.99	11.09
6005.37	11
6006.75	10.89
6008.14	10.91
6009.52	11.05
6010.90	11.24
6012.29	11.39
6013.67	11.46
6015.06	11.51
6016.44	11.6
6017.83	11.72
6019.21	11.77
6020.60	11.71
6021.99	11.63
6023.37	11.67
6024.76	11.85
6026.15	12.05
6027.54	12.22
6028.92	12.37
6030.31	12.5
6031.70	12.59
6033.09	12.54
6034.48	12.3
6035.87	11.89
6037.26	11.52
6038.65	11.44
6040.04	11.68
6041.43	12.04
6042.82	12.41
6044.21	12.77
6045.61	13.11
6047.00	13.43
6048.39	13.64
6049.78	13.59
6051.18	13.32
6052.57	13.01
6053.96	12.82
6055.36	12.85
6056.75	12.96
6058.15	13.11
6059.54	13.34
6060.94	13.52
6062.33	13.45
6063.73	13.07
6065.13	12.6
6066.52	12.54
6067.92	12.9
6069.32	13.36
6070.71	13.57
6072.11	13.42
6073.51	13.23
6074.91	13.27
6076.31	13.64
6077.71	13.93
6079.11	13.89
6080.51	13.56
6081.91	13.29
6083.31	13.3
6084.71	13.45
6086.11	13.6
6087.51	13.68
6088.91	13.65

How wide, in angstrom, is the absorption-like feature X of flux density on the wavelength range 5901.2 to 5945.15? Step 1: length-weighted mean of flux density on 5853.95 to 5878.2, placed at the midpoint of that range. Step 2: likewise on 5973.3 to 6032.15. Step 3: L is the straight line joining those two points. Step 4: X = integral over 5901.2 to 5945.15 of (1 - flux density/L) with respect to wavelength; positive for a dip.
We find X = 7.3 angstrom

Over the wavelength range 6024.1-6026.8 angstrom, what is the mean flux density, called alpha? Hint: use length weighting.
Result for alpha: 11.9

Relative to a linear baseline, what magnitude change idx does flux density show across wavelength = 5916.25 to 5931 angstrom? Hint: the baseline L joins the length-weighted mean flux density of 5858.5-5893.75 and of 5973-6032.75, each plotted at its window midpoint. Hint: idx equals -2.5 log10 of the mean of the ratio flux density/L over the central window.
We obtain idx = 0.077 mag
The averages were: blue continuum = 8.26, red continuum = 11.3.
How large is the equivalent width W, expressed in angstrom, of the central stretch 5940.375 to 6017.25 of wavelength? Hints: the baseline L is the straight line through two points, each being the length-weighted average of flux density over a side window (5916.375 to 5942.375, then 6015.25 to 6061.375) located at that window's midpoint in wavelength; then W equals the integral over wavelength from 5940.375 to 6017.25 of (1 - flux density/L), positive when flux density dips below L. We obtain 1.1 angstrom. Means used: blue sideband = 9.19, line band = 10.5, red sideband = 12.4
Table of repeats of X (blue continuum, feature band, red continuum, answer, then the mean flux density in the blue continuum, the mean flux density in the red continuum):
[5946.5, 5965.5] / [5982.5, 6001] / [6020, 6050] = -0.8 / 9.65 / 12.3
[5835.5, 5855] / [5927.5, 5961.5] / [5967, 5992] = 3.4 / 12.1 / 10.4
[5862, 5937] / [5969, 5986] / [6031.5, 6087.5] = 0.3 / 7.92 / 13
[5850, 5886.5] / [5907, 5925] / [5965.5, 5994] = 2.7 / 9.59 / 10.4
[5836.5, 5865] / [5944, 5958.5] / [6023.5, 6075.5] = 2.7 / 11.5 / 12.8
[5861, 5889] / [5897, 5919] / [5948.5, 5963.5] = 4.1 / 8.79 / 9.6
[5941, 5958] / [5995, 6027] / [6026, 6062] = 0.6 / 9.93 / 12.7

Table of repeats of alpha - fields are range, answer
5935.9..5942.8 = 9.8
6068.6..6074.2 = 13.4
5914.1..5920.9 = 8.66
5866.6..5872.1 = 9.76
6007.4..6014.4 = 11.2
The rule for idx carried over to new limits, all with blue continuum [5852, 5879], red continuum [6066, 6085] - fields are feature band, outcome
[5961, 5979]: 0.195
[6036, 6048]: 0.046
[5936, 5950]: 0.123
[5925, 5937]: 0.189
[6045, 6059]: -0.016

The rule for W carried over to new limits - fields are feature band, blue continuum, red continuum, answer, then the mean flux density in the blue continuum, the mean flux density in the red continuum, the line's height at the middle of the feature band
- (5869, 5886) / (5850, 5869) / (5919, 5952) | 2.5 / 10.5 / 9.49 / 10.2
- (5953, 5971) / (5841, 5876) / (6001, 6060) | 3.0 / 10.8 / 12.1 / 11.6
